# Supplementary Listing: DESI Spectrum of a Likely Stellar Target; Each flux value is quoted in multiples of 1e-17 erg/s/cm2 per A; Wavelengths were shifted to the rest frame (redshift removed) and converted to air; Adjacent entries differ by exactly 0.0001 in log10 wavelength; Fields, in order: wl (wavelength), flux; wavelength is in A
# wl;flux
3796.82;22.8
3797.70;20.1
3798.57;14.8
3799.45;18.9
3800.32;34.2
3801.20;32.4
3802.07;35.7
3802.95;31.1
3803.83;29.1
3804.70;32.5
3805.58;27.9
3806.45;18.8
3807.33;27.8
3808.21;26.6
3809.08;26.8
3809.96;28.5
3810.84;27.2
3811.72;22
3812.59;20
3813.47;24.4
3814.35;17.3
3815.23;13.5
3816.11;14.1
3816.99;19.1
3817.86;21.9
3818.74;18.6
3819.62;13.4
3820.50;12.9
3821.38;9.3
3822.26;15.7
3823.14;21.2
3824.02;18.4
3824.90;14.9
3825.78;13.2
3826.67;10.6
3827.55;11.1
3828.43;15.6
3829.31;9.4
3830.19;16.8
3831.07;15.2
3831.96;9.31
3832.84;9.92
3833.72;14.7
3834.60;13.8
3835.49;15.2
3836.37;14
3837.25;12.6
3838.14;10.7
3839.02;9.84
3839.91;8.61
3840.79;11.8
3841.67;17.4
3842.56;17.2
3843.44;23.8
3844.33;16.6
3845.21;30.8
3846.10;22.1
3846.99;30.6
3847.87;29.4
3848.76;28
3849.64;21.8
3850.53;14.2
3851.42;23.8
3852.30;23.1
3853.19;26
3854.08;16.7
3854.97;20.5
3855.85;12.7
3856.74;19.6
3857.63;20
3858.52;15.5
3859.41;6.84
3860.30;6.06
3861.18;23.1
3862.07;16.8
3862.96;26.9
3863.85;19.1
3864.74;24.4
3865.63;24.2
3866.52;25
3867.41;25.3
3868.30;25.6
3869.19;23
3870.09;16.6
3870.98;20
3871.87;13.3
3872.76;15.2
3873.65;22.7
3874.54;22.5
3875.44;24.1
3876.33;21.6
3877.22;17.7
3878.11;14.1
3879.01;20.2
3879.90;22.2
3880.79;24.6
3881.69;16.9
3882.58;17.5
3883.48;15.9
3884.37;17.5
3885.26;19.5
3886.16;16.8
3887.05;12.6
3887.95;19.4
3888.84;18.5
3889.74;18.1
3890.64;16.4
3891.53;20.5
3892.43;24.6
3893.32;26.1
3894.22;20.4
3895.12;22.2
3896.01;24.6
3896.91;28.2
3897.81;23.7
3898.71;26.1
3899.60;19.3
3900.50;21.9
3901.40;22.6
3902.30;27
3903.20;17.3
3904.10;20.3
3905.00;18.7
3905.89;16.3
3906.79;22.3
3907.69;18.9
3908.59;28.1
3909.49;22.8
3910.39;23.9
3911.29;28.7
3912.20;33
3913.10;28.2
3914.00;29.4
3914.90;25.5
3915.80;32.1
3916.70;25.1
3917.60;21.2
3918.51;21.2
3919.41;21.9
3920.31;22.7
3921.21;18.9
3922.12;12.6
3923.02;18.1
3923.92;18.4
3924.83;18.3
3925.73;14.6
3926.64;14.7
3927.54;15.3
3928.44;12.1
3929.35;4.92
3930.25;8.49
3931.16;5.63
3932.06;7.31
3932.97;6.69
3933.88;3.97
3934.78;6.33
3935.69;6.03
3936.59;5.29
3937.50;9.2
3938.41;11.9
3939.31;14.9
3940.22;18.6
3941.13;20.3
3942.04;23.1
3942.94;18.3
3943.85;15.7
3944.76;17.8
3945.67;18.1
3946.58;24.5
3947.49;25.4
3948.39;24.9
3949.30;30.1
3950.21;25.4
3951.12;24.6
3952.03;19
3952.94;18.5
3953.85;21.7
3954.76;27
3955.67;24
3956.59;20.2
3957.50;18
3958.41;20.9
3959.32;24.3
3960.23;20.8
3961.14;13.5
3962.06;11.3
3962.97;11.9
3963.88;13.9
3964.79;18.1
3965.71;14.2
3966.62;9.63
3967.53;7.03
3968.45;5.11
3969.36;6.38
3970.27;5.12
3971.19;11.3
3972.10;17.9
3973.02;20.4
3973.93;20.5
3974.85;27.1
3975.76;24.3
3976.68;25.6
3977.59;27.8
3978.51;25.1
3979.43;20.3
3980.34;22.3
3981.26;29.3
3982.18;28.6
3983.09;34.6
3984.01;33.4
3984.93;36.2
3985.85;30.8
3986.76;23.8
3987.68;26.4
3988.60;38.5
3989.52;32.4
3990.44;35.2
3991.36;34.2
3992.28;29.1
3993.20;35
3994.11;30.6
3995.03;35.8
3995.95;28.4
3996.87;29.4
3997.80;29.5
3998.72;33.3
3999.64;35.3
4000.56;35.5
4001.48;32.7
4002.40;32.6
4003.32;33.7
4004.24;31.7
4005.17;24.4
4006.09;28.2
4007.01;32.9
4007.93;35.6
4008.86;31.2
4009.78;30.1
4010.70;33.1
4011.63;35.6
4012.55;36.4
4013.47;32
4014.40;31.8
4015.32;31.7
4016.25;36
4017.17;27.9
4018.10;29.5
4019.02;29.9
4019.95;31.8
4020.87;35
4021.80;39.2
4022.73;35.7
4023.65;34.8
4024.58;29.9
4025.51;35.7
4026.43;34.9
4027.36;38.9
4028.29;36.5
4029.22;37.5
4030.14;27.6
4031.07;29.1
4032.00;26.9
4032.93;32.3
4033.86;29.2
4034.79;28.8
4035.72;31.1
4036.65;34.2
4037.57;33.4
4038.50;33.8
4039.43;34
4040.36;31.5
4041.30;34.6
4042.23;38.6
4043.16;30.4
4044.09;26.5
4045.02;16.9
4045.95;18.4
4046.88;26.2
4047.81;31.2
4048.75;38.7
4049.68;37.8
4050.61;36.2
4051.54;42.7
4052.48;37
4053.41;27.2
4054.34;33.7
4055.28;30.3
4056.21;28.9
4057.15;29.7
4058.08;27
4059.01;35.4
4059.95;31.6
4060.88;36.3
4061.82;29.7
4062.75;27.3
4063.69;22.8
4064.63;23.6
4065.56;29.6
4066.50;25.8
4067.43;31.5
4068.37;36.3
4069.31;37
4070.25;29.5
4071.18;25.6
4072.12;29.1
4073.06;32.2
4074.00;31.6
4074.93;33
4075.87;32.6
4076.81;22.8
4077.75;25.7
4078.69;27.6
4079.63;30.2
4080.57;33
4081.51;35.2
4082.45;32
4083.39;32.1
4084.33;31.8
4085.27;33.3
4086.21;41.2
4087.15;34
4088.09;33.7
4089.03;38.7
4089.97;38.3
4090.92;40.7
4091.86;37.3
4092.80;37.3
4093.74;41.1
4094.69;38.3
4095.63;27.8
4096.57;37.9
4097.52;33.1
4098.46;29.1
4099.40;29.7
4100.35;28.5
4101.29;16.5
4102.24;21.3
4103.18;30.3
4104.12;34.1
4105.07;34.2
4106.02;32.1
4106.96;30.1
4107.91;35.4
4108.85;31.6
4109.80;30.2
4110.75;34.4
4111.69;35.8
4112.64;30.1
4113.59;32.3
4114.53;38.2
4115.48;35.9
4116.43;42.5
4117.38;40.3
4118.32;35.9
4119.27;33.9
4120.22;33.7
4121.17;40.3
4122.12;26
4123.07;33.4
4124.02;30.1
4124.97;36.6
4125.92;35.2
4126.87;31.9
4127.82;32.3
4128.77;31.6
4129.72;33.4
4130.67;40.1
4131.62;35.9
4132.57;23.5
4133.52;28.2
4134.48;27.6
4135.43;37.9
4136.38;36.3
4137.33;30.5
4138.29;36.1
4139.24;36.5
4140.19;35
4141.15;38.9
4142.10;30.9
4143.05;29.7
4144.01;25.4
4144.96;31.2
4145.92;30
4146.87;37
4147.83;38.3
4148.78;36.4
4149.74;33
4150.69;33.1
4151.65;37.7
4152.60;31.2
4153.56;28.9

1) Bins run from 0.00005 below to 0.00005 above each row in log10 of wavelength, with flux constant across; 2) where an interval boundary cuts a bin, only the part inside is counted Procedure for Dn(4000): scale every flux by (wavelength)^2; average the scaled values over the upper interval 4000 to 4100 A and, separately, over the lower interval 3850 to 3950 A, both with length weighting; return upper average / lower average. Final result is 1.81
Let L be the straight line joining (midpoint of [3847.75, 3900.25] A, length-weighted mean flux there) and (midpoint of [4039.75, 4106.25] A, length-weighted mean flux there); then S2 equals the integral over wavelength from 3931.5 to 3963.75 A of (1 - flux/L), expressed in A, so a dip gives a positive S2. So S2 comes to 9.46 A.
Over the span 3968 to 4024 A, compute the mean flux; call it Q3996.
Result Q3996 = 29.2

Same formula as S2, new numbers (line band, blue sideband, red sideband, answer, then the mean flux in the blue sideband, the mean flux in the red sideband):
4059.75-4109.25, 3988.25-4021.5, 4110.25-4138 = 2.52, 32.4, 33.9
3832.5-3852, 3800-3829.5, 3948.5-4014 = 3.31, 21.1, 25.5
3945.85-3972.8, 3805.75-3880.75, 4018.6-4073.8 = 8.48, 18.7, 31.6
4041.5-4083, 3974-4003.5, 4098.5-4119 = 1.28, 30.4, 32.3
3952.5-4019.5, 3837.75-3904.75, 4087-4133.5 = 1.83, 20.1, 33.5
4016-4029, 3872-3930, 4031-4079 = -2.49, 20.6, 30.7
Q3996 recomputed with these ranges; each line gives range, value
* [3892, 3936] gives 19.5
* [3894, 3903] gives 23.5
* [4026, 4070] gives 31.4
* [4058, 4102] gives 31.8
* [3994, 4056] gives 32.3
